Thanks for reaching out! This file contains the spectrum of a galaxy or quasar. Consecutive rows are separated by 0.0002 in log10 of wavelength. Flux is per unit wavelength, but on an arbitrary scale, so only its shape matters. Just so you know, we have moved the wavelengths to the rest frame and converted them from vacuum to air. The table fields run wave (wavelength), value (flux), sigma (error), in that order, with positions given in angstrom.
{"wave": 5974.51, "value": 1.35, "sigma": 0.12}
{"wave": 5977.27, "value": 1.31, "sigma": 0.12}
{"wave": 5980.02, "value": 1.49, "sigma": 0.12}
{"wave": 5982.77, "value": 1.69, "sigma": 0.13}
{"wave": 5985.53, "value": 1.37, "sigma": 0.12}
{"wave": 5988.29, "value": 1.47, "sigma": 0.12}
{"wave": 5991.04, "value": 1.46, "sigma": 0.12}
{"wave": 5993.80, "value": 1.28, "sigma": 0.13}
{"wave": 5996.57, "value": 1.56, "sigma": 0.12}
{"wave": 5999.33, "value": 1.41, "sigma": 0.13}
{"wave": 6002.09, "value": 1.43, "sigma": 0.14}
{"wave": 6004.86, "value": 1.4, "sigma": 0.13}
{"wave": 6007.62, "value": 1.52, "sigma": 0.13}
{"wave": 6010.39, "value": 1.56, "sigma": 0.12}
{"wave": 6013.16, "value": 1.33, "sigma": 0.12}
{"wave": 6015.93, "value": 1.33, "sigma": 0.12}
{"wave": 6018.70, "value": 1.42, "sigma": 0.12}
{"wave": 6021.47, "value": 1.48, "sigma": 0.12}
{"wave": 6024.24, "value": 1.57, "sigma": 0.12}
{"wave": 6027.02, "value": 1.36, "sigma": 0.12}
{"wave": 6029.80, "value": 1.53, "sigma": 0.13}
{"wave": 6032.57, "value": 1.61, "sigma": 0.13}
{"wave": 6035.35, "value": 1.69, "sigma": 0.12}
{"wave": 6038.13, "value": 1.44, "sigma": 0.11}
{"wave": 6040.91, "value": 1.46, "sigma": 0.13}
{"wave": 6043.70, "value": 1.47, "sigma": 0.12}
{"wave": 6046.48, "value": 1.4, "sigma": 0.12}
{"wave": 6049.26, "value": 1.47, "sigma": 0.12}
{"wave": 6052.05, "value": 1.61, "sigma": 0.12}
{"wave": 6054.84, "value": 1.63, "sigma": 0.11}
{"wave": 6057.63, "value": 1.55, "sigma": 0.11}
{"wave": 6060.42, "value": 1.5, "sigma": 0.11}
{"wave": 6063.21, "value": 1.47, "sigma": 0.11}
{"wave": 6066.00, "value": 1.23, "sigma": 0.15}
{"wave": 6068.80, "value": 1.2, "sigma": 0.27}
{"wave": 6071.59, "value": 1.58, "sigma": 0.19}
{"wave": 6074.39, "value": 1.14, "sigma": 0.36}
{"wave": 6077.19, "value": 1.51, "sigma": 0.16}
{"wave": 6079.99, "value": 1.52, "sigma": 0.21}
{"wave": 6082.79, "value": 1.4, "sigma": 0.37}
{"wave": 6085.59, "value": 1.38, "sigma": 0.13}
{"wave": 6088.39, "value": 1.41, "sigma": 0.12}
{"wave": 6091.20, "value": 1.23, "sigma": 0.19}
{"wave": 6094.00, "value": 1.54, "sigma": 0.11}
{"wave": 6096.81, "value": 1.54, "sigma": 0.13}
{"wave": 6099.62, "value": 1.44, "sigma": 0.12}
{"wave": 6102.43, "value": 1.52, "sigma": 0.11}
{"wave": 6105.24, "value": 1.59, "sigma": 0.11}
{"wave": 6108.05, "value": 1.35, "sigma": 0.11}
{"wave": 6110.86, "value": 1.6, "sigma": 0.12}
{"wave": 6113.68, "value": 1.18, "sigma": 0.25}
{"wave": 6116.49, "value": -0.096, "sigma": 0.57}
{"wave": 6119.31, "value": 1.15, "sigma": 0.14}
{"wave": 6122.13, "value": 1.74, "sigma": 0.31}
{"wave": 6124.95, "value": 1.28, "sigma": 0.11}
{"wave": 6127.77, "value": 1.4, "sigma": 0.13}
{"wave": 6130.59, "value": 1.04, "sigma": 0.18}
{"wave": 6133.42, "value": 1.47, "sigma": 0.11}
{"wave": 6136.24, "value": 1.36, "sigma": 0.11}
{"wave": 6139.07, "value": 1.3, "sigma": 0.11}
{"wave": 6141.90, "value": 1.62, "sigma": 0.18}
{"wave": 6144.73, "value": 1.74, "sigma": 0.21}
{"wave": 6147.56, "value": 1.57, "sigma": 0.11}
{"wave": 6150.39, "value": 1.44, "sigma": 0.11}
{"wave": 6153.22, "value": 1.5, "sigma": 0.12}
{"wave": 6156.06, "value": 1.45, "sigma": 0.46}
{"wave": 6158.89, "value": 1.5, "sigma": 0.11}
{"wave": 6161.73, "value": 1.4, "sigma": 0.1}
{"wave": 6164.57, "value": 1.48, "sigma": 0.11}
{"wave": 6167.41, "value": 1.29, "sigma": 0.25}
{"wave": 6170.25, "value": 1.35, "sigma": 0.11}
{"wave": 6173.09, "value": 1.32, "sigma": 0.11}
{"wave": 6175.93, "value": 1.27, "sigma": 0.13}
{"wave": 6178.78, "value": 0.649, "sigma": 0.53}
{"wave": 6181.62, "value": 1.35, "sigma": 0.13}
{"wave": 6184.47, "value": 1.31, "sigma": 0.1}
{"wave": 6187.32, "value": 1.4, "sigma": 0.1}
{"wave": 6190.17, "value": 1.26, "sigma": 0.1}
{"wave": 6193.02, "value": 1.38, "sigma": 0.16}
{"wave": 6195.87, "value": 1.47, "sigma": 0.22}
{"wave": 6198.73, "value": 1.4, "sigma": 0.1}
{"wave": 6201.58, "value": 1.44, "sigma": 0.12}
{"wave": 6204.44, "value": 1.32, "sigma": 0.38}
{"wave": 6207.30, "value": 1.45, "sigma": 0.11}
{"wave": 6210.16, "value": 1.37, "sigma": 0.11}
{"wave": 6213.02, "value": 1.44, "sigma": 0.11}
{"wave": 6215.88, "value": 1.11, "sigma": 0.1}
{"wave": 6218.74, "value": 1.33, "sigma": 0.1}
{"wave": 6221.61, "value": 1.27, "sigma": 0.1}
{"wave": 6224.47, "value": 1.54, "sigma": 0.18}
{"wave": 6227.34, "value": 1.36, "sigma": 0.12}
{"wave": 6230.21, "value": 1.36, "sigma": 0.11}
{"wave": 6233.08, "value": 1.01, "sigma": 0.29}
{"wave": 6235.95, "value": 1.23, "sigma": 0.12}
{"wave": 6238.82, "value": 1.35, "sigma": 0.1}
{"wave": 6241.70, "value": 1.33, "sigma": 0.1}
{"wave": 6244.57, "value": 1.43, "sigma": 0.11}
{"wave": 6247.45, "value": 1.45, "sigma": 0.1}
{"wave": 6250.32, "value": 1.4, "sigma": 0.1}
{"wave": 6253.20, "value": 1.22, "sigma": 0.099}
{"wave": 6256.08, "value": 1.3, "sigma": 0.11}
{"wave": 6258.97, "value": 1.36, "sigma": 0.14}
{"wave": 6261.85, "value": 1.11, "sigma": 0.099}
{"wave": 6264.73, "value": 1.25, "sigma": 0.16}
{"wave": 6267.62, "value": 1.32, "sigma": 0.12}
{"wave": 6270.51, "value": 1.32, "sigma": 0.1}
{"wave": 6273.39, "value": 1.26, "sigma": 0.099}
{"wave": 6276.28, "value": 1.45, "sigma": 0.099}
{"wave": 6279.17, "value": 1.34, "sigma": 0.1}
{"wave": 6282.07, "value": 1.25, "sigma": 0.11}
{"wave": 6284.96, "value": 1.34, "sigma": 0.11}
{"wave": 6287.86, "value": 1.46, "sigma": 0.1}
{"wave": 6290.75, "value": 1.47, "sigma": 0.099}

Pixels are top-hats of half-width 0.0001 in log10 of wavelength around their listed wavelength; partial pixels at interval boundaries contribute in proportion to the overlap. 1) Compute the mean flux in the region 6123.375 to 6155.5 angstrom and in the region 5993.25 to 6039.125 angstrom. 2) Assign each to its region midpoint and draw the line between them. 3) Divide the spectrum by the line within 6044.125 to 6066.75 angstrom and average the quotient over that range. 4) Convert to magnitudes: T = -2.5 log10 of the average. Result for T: -0.02 mag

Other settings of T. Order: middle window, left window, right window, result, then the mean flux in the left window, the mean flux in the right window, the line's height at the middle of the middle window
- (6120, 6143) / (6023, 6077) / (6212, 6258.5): 0.011 mag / 1.47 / 1.32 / 1.4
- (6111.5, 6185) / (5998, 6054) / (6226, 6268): 0.051 mag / 1.48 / 1.3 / 1.38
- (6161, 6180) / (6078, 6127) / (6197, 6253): 0.077 mag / 1.34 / 1.34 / 1.34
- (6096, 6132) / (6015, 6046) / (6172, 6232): 0.101 mag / 1.49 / 1.32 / 1.41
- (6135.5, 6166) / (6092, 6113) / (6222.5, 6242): -0.049 mag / 1.49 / 1.31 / 1.42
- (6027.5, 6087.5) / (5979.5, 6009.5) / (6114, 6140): -0.105 mag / 1.46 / 1.18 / 1.33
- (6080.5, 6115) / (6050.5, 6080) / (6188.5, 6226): -0.005 mag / 1.45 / 1.37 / 1.43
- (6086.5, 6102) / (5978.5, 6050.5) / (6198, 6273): -0.015 mag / 1.47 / 1.32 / 1.42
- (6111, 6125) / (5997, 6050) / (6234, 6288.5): 0.291 mag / 1.47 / 1.32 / 1.41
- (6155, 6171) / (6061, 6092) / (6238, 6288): -0.047 mag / 1.38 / 1.33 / 1.35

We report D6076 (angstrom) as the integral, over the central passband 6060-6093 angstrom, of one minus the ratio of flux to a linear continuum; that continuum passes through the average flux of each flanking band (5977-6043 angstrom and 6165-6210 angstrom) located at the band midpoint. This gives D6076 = 0.75 angstrom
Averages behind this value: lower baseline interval 1.47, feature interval 1.38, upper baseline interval 1.32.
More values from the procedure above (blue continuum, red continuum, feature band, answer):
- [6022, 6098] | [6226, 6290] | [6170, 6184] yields 2.0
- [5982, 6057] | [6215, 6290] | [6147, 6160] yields -1.0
